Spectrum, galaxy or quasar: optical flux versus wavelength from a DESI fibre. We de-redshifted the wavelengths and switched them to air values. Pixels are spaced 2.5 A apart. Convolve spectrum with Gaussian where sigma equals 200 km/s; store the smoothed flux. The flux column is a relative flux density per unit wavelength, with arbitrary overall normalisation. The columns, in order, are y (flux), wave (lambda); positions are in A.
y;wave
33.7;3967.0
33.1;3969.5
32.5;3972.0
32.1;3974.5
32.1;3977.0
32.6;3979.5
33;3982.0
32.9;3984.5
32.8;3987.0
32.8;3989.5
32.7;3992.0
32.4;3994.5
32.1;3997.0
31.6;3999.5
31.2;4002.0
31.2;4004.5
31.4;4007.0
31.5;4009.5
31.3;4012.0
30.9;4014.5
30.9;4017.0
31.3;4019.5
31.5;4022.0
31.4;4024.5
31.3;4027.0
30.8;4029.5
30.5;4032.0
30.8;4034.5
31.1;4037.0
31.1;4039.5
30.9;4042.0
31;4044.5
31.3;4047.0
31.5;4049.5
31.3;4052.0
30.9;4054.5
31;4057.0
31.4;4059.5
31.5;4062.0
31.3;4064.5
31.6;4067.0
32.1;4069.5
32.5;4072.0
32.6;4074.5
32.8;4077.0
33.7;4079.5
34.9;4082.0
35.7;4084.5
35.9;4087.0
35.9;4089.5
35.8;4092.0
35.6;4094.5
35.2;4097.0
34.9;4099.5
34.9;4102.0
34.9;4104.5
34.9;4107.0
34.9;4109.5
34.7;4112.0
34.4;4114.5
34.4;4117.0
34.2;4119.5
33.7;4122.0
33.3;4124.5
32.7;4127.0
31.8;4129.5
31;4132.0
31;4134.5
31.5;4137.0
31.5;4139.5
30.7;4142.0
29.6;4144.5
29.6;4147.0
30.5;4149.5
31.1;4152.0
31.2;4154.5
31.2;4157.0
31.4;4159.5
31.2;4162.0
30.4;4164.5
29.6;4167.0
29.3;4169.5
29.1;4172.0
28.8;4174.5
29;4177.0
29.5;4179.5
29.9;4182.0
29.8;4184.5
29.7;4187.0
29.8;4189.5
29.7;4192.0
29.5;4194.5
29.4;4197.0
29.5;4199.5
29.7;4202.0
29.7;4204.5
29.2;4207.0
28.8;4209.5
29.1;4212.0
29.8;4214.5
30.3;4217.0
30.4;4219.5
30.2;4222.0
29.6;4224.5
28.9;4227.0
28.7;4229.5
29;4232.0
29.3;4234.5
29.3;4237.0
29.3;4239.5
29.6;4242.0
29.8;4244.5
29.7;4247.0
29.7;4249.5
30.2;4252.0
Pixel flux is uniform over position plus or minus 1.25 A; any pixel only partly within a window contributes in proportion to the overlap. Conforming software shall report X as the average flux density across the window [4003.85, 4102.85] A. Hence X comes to 32.3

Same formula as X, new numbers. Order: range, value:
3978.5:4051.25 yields 31.6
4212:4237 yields 29.5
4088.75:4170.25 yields 32.6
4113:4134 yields 33.1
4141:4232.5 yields 29.8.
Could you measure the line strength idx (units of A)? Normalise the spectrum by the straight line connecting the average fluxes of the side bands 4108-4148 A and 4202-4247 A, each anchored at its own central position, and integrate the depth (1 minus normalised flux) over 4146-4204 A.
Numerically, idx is 2.0 A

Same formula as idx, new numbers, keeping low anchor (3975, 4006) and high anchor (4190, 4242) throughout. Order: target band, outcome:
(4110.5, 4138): -2.1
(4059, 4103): -3.8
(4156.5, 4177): 0.0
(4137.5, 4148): 0.0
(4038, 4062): 0.3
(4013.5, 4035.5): 0.6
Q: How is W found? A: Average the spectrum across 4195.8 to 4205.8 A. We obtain 29.6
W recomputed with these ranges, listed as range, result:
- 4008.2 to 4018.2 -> 31.2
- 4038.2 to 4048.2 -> 31.1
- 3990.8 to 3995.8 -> 32.5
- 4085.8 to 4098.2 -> 35.7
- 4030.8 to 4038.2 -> 30.8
